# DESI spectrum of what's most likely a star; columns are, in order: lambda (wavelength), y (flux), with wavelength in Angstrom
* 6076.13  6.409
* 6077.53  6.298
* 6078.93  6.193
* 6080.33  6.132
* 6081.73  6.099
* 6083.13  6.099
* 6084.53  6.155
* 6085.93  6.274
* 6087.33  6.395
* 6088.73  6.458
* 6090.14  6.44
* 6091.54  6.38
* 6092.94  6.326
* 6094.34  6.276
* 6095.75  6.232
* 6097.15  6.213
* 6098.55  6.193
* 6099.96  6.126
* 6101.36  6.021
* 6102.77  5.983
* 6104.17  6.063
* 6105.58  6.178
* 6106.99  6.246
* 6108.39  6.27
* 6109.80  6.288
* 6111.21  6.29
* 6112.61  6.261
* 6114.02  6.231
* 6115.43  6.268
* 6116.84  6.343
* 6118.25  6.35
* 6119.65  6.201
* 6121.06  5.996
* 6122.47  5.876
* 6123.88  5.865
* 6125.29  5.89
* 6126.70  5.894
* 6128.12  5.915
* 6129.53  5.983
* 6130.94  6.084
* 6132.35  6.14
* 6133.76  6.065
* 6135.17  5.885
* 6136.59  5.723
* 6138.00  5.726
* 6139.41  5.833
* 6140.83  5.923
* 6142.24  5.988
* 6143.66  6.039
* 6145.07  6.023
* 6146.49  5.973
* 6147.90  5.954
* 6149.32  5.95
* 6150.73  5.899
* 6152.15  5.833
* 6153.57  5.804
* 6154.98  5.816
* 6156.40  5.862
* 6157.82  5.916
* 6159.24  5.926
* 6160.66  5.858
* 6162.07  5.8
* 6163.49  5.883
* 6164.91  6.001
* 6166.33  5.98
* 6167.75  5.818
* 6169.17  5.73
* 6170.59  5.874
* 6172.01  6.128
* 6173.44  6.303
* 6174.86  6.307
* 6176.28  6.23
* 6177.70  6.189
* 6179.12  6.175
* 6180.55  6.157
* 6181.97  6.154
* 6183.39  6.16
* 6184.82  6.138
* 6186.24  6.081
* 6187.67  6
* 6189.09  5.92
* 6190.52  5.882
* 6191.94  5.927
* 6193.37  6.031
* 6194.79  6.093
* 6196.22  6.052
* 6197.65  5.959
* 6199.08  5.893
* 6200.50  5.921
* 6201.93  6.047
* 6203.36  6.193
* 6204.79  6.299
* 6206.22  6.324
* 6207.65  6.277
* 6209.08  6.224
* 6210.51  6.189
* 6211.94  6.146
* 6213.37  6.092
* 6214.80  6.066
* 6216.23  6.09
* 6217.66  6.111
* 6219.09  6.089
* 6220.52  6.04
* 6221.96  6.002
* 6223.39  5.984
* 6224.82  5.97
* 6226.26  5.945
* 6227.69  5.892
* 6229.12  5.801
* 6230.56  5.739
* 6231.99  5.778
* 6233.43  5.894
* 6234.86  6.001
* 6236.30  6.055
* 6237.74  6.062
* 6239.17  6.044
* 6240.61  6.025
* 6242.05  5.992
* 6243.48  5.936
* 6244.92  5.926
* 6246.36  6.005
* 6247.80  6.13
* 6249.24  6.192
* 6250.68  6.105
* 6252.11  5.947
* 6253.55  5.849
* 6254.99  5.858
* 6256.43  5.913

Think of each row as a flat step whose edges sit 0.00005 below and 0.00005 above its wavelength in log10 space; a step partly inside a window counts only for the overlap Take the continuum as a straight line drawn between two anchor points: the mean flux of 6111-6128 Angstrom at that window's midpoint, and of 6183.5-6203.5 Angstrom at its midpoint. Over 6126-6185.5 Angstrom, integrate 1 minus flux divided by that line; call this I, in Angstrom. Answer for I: 0.8 Angstrom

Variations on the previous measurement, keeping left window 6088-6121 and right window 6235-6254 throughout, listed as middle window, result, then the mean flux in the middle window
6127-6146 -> 0.7 Angstrom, 5.94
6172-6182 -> -0.1 Angstrom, 6.21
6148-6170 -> 1.0 Angstrom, 5.87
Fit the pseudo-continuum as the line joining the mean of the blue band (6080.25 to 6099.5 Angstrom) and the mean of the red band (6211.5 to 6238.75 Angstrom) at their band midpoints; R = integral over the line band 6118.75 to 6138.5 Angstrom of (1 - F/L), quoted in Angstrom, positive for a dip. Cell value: 0.75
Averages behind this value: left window 6.27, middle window 5.95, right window 5.99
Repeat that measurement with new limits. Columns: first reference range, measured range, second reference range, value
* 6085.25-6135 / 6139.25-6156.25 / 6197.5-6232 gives 0.6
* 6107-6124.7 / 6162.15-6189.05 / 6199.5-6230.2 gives 0.3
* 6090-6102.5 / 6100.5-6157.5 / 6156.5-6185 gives 1.1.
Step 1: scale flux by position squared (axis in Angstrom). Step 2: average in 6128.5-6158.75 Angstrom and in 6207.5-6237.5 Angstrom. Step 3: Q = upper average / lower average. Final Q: 1.04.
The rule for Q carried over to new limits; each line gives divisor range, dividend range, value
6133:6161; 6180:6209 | 1.05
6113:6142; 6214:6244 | 1.03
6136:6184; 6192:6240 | 1.03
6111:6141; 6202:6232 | 1.04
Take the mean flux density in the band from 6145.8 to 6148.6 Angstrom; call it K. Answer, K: 5.98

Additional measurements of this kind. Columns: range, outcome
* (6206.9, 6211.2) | 6.23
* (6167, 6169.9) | 5.78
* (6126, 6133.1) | 6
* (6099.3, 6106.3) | 6.07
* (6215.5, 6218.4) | 6.11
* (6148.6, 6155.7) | 5.86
